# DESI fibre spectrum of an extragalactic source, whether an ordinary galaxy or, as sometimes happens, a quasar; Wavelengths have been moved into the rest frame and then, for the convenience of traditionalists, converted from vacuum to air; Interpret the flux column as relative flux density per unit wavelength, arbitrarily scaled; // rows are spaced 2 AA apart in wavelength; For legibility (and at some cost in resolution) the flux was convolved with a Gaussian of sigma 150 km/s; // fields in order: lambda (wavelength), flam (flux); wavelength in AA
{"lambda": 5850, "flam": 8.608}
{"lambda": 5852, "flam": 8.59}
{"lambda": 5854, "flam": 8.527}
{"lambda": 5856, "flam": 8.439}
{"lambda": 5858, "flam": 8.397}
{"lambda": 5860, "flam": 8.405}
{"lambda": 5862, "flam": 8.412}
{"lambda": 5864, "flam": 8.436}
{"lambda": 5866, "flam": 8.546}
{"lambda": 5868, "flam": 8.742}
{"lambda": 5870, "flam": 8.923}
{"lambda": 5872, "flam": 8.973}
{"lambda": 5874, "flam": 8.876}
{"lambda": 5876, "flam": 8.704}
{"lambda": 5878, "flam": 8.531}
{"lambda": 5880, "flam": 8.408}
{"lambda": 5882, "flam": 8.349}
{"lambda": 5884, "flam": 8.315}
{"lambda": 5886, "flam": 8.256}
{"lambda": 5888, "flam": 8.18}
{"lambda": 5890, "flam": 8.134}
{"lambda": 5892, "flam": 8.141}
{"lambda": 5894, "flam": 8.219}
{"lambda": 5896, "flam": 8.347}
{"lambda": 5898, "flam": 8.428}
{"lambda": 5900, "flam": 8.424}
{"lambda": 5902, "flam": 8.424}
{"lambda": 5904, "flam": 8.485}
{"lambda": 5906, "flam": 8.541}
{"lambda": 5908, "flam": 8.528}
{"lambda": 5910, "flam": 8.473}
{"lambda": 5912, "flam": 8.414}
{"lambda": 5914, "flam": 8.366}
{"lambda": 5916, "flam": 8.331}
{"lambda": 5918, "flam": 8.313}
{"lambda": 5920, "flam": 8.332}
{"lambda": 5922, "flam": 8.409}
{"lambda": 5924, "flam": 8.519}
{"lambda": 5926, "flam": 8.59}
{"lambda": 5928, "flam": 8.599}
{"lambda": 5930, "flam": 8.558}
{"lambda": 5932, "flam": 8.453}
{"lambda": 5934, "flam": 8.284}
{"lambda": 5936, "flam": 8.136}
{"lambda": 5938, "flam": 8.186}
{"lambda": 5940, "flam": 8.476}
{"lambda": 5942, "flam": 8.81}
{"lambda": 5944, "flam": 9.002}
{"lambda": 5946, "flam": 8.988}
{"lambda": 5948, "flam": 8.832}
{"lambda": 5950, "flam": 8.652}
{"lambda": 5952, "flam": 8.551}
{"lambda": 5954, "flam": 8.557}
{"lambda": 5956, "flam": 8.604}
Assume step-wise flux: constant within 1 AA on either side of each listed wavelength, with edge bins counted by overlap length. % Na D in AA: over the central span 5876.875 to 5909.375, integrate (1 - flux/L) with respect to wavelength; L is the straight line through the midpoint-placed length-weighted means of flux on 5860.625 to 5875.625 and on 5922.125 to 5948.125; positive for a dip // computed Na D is 1.07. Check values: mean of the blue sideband 8.69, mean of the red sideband 8.56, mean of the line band 8.36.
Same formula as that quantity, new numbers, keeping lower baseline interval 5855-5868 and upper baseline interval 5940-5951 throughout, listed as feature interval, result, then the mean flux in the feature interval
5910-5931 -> 0.65 AA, 8.44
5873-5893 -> 0.38 AA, 8.39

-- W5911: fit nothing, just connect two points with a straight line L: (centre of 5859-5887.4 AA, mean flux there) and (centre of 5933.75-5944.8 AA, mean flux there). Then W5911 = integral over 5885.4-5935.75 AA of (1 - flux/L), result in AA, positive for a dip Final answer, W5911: 0.8 AA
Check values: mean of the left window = 8.56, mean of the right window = 8.49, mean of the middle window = 8.39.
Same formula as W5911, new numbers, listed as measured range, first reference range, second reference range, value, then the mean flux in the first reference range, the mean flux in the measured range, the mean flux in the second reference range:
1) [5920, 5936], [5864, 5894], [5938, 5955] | 0.3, 8.49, 8.46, 8.7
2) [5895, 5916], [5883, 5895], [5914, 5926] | -0.3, 8.21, 8.44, 8.4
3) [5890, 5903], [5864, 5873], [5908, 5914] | 0.4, 8.76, 8.32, 8.44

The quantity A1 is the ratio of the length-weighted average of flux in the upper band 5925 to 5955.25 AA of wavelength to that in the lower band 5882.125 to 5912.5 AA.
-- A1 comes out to 1.03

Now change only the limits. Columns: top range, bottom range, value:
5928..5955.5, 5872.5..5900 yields 1.02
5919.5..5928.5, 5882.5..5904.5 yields 1.02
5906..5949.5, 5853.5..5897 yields 1.00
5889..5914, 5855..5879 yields 0.97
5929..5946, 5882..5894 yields 1.04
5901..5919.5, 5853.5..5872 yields 0.98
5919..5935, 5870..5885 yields 0.98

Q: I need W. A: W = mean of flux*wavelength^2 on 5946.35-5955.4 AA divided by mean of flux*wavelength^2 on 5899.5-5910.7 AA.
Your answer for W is 1.0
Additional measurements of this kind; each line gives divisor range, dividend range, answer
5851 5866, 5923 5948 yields 1.04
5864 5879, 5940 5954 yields 1.03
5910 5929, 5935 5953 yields 1.03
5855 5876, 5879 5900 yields 0.97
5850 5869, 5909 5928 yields 1.01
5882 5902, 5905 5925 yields 1.02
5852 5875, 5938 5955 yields 1.04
